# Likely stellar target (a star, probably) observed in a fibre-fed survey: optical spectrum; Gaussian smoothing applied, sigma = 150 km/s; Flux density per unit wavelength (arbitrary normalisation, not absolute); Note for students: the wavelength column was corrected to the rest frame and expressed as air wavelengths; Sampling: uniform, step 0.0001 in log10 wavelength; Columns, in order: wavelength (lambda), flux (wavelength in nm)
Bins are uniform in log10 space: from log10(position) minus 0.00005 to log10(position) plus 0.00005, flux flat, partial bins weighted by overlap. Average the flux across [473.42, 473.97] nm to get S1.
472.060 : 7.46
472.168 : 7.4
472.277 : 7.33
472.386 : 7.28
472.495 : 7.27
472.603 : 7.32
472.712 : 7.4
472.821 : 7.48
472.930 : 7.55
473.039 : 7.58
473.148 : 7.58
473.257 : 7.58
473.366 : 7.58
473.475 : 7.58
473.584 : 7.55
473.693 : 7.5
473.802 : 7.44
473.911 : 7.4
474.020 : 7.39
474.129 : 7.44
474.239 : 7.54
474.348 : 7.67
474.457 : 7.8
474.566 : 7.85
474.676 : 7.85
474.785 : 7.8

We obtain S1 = 7.5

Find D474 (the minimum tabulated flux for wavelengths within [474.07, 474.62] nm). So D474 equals 7.44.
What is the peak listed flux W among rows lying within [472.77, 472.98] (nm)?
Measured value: 7.55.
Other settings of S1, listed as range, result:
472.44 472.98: 7.41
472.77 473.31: 7.55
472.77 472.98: 7.51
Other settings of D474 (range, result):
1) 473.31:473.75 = 7.5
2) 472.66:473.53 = 7.4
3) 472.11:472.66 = 7.27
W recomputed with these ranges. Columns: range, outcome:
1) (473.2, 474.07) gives 7.58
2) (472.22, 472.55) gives 7.33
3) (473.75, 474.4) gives 7.67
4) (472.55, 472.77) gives 7.4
